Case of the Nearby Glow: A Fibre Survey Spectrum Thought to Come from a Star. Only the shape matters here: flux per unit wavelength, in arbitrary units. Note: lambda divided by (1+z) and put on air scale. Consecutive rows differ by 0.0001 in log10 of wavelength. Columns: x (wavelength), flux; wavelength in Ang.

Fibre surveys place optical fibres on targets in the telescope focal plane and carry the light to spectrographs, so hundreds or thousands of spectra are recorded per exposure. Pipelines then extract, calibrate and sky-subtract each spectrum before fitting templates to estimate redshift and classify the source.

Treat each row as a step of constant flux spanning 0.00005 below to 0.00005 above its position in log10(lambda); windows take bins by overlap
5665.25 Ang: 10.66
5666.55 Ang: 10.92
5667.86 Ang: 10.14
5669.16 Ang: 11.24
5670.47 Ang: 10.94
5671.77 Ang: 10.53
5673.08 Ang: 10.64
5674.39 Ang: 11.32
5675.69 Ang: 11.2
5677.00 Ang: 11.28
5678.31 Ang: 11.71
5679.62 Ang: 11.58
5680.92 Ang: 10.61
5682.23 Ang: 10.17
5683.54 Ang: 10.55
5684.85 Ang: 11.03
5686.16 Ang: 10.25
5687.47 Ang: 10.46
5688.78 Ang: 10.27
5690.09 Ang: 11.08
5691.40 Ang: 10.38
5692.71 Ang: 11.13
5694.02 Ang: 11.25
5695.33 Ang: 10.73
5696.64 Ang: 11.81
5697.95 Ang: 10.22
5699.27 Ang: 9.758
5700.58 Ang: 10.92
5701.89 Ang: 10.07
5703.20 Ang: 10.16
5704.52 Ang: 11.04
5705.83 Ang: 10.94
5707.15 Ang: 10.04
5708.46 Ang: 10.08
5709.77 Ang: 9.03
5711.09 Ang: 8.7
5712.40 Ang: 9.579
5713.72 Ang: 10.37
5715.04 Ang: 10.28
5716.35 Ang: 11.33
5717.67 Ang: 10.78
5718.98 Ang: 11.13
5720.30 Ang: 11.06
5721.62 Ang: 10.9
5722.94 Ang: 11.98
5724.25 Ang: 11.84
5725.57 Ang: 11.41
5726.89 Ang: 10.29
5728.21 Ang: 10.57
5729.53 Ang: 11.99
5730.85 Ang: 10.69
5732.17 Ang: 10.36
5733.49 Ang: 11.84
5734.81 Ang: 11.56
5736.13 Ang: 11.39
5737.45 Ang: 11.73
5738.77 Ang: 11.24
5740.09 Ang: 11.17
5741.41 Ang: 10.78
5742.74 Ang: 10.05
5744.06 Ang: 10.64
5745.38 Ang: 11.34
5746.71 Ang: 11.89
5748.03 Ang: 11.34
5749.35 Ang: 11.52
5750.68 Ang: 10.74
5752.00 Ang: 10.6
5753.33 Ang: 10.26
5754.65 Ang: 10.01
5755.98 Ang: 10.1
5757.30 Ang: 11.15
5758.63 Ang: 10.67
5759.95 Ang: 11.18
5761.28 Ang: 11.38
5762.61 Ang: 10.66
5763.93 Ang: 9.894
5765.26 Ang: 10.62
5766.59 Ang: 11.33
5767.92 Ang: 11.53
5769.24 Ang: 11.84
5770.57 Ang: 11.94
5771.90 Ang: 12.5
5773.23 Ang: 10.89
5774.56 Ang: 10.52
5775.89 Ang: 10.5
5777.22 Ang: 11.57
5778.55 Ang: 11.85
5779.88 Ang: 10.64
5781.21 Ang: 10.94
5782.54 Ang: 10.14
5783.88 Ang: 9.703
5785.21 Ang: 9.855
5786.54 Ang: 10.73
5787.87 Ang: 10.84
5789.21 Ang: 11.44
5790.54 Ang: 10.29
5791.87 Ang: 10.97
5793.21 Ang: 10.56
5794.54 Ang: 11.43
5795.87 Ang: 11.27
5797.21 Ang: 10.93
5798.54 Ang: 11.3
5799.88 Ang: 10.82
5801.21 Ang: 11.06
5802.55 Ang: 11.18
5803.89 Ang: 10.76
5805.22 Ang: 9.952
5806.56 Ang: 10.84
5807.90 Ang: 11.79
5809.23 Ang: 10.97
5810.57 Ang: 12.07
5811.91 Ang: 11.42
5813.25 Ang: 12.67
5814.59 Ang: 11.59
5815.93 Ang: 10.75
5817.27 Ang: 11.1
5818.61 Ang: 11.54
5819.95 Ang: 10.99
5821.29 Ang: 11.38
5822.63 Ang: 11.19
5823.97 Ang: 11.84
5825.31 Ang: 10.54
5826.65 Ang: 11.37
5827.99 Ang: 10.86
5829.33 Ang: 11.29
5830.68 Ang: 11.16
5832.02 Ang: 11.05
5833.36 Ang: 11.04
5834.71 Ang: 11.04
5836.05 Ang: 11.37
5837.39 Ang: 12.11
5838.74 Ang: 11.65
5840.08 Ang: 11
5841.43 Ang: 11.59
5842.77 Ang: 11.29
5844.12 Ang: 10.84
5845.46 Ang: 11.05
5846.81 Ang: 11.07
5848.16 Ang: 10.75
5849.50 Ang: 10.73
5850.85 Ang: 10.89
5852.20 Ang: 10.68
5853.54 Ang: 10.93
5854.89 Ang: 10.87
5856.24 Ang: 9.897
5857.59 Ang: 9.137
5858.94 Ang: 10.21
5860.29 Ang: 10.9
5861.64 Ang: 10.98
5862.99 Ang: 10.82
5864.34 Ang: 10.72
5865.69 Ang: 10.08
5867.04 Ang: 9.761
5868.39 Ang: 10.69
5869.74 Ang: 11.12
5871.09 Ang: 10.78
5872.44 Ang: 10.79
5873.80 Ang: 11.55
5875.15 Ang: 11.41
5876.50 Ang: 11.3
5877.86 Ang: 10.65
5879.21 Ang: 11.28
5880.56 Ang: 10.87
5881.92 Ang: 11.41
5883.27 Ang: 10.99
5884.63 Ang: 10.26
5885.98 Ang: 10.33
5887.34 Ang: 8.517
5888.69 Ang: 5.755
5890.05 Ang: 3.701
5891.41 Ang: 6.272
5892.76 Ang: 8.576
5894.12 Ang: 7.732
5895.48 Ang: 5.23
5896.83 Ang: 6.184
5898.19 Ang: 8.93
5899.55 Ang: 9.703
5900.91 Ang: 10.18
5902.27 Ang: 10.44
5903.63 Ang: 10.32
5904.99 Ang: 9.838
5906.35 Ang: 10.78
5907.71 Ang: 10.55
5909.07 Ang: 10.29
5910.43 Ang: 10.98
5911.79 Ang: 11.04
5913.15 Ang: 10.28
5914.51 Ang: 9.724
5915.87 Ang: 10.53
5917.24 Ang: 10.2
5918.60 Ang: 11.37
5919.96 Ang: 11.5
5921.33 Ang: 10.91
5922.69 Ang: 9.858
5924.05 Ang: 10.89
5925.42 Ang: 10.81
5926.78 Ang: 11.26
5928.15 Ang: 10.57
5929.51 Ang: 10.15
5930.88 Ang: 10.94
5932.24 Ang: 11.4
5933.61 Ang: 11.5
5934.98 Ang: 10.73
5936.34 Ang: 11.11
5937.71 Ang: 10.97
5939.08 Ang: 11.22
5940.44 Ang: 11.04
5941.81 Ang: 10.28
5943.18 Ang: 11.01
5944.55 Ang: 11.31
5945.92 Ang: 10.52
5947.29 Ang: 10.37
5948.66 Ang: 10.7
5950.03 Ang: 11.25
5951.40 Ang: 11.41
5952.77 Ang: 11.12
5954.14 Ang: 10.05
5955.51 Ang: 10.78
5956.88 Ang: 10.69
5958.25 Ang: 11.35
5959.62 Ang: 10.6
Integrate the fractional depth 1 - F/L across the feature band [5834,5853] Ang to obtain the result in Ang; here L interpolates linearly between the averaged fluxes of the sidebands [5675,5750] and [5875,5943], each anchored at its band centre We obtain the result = -1.6 Ang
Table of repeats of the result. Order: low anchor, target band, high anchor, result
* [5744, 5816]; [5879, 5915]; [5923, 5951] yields 5.55 Ang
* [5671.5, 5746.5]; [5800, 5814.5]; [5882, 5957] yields -1.12 Ang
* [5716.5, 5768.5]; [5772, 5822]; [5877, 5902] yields -4.23 Ang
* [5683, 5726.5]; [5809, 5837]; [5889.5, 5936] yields -3.12 Ang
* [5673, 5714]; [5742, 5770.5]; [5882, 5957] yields -1.32 Ang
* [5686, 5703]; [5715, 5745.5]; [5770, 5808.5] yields -1.02 Ang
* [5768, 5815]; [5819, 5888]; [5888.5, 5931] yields -3.99 Ang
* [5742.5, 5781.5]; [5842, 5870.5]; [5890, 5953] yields -0.32 Ang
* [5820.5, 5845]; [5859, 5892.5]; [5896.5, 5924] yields 2.15 Ang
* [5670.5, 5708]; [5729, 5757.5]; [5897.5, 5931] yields -0.86 Ang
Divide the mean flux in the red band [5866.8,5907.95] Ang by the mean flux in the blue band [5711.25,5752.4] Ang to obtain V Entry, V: 0.9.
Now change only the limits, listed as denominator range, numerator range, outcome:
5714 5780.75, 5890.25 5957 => 0.92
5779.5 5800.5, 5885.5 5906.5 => 0.76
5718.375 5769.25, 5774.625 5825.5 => 1.00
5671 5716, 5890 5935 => 0.93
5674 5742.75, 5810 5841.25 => 1.05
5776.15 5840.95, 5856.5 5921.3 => 0.89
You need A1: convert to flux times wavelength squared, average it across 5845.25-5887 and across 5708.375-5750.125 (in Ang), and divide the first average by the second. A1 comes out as 1.03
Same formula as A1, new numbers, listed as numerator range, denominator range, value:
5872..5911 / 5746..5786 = 0.90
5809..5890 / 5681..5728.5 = 1.07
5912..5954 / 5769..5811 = 1.03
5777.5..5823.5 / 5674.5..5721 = 1.08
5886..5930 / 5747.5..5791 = 0.91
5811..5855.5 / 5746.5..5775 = 1.04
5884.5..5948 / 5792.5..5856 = 0.92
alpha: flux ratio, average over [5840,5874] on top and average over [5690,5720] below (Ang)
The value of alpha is 1.02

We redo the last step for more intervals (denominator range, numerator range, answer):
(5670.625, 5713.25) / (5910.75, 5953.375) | 1.02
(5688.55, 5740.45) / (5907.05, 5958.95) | 1.00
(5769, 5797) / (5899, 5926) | 0.96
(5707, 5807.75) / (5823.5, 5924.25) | 0.95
